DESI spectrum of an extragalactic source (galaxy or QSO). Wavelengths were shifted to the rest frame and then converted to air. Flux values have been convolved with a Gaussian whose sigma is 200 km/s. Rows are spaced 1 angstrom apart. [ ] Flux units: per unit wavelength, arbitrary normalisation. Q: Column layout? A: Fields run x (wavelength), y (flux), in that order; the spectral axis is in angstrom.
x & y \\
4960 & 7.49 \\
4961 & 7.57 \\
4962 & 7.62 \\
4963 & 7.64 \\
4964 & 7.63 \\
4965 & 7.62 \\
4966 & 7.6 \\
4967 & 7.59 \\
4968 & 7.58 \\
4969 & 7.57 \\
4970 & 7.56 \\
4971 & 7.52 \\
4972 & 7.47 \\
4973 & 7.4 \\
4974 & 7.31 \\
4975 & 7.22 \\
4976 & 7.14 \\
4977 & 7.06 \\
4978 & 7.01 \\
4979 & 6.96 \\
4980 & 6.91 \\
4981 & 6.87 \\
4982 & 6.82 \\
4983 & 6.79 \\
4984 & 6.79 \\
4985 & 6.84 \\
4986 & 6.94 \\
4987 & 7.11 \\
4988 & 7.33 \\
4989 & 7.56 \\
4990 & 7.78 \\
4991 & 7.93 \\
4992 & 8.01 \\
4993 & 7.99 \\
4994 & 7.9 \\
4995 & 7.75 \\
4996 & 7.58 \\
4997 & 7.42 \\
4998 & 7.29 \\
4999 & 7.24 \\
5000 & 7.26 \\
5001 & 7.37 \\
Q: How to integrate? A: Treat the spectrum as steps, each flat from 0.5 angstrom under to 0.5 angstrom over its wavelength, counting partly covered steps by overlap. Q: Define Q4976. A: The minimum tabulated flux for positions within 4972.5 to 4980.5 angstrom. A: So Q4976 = 6.91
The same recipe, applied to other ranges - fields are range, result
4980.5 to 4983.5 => 6.79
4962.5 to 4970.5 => 7.56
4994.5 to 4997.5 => 7.42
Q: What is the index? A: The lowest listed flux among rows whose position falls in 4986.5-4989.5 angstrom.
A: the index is 7.11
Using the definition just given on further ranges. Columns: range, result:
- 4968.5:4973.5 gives 7.4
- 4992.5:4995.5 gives 7.75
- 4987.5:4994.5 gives 7.33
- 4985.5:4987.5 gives 6.94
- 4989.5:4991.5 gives 7.78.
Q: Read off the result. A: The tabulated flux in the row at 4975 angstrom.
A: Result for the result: 7.22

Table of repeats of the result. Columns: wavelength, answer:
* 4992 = 8.01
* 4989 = 7.56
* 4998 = 7.29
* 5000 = 7.26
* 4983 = 6.79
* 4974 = 7.31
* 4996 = 7.58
